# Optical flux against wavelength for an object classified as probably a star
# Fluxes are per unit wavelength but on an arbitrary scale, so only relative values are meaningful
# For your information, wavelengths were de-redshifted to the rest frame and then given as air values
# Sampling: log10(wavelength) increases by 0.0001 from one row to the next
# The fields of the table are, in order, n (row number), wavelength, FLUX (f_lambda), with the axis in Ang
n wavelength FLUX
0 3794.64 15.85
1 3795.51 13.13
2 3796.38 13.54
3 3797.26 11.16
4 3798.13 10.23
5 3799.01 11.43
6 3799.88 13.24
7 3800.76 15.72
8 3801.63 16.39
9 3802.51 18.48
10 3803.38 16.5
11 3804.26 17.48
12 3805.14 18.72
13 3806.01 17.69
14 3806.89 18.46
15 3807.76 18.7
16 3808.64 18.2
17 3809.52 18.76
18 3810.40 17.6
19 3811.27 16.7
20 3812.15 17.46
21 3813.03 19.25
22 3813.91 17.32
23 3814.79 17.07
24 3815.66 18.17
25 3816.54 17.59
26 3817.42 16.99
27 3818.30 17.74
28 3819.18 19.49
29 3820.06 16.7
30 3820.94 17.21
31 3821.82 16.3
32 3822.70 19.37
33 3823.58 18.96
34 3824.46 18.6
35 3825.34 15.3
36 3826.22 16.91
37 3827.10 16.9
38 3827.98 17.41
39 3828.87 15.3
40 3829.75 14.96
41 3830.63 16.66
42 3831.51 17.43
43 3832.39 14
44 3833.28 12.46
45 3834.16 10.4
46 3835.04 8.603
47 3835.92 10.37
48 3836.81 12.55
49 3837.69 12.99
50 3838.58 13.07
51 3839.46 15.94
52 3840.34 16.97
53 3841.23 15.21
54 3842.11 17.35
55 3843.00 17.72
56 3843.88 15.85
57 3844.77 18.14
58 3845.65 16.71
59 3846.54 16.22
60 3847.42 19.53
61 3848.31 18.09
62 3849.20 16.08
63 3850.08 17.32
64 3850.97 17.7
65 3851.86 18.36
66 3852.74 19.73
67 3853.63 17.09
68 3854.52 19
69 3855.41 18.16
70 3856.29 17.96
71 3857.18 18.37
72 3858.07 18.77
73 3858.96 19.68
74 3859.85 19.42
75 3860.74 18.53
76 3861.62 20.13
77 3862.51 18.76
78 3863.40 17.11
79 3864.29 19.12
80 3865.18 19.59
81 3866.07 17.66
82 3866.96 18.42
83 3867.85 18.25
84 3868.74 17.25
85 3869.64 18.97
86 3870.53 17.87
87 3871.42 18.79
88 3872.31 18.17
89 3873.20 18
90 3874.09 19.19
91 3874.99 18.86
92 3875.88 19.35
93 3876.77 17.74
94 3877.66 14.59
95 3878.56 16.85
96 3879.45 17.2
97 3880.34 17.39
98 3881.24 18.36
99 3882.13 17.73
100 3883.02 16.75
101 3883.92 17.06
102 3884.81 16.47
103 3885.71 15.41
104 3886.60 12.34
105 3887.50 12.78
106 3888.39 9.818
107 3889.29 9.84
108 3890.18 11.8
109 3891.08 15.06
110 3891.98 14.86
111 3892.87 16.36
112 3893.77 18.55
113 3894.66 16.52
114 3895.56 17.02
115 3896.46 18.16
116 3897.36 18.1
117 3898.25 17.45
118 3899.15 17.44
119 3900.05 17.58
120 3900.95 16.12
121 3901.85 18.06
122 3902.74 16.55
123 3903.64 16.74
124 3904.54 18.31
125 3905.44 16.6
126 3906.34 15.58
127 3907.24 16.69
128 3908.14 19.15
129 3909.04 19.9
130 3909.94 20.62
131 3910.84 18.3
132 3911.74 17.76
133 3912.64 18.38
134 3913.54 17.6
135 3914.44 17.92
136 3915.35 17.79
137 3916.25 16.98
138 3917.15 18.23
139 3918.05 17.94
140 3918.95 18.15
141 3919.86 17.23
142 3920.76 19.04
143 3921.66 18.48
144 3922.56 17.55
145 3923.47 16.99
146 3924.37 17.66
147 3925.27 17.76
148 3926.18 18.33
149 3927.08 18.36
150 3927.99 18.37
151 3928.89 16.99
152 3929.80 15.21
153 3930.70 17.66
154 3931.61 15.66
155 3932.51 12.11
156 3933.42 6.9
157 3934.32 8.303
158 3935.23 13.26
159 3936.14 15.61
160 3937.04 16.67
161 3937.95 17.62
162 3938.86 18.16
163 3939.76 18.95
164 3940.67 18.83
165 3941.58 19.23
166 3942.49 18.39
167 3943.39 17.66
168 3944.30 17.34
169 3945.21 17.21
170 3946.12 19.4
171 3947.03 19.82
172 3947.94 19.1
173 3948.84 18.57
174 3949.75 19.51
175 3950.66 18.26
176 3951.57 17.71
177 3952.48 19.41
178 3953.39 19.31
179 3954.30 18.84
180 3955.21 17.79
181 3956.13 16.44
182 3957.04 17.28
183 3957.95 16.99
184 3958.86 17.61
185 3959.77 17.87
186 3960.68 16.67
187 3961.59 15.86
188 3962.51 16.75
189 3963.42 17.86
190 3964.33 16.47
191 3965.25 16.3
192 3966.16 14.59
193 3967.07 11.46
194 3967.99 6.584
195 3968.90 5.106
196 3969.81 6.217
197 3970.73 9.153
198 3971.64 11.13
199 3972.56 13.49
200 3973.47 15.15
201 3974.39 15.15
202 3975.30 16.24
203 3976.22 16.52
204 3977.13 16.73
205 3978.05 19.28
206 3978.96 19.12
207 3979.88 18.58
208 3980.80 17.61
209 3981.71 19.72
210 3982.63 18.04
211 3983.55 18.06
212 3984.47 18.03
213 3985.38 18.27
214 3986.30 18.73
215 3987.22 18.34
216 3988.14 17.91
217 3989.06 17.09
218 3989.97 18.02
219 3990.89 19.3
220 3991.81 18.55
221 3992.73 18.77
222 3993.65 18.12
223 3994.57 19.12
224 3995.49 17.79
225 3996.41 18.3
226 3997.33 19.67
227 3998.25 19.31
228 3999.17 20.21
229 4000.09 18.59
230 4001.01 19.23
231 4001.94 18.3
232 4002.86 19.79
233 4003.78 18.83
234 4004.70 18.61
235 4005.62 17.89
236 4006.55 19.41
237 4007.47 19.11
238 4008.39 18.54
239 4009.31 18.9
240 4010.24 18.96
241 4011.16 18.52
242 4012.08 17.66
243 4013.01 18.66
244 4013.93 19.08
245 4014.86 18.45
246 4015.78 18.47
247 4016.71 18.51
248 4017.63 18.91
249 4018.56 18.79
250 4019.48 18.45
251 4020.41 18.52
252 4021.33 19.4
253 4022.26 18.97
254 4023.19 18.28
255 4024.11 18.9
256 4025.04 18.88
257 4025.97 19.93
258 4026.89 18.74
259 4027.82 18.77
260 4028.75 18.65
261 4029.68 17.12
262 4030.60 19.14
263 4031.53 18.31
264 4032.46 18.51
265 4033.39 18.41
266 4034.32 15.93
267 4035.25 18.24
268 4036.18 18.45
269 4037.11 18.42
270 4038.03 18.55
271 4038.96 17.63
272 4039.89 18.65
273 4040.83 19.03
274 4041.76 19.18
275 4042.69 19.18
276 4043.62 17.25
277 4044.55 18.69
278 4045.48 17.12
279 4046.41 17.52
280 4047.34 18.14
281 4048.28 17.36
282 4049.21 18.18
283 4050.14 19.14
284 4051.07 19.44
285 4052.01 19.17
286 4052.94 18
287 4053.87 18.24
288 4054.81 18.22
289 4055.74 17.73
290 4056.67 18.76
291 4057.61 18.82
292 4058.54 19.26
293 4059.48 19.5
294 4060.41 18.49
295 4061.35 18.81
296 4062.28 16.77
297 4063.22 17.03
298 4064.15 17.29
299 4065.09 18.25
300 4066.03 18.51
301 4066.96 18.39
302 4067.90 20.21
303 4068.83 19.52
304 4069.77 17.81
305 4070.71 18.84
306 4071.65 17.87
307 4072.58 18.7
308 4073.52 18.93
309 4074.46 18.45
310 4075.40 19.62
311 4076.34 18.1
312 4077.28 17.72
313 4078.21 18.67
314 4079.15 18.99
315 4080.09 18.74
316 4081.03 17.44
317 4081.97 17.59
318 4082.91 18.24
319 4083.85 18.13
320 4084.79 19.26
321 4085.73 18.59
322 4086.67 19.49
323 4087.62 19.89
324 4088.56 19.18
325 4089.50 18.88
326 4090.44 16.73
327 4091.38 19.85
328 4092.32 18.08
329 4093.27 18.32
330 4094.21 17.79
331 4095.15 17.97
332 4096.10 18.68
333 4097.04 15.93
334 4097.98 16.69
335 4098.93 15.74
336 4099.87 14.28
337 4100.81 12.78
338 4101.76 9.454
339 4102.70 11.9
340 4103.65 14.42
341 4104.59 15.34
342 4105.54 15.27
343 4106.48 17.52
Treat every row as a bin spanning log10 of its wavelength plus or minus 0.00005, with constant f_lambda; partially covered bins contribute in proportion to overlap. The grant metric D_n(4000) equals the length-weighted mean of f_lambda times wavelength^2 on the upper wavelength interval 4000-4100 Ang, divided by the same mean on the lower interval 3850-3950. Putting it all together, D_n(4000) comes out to 1.1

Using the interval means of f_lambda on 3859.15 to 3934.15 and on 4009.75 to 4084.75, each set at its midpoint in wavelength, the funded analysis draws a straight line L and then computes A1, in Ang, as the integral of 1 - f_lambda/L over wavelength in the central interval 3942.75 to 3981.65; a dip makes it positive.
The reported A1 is 3.3 Ang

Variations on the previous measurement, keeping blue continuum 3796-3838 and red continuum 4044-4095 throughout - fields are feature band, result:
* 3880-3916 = 0.42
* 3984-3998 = -0.56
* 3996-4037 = -1.70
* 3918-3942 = 0.82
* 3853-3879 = -2.89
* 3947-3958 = -0.67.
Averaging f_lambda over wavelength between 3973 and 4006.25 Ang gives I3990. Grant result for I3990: 18.3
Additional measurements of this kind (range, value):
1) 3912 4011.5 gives 17.1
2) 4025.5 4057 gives 18.3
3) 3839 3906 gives 17.2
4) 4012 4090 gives 18.5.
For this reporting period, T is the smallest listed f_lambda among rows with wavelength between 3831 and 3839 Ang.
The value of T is 8.603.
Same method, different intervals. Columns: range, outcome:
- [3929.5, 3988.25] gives 5.106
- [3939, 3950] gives 17.21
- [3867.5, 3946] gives 6.9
